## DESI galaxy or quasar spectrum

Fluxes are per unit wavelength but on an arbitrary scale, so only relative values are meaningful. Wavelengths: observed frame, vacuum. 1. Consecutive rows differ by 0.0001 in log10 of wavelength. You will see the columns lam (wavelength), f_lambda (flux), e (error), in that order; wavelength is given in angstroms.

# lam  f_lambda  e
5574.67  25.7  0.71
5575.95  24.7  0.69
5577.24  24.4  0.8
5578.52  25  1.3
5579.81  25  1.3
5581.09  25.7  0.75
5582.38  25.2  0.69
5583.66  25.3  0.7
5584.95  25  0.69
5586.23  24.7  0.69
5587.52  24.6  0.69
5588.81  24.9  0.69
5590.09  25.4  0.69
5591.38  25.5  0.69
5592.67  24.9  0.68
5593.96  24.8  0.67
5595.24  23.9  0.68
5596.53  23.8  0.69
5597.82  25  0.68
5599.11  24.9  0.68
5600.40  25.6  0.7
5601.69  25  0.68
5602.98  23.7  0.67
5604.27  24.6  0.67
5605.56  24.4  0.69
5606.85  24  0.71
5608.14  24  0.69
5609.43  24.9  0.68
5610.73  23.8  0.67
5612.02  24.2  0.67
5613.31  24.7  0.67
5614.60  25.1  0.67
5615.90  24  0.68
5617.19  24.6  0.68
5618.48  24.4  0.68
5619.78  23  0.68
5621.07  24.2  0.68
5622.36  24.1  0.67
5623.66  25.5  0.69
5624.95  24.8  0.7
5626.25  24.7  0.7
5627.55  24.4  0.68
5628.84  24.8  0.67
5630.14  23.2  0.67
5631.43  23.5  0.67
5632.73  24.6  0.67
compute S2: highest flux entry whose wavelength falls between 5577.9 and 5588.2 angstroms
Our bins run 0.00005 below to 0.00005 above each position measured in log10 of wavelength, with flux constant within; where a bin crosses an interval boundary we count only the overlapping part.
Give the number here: 25.7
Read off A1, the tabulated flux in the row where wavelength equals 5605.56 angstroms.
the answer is 24.4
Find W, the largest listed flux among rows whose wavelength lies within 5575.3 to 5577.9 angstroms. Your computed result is 24.7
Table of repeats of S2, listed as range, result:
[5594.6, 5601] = 25.6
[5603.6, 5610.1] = 24.9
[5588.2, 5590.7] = 25.4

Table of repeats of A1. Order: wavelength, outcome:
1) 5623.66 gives 25.5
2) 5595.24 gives 23.9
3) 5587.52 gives 24.6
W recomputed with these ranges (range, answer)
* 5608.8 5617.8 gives 25.1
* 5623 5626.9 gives 25.5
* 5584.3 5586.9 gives 25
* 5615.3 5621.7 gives 24.6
